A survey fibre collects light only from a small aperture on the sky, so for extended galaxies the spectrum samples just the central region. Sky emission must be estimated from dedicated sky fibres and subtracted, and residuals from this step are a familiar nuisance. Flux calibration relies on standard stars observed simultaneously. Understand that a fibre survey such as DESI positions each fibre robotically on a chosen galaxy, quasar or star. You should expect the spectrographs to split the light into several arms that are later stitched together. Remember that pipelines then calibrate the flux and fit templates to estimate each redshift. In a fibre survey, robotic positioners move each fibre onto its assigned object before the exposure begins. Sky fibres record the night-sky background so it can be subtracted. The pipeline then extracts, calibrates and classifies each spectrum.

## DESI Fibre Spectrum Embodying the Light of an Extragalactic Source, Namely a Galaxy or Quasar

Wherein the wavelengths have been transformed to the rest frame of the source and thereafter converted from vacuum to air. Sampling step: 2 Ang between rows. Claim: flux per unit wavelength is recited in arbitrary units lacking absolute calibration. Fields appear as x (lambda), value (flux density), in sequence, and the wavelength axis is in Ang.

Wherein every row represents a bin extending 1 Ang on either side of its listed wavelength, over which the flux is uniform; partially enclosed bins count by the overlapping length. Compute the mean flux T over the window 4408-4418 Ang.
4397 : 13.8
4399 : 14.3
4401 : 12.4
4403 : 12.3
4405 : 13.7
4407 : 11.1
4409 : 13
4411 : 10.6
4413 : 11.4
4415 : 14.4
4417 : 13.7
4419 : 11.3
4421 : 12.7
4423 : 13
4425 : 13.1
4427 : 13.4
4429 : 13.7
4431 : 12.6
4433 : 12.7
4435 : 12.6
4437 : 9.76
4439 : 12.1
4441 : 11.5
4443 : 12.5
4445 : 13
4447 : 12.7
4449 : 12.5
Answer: 12.6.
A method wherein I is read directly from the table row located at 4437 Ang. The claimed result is 9.76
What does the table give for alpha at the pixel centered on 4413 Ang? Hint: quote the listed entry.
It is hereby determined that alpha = 11.4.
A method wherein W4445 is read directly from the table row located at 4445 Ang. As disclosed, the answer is 13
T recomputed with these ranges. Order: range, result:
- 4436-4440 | 10.9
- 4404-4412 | 12.1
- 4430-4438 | 11.9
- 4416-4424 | 12.7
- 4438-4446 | 12.3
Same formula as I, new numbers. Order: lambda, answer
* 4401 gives 12.4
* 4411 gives 10.6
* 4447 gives 12.7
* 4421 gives 12.7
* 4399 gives 14.3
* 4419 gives 11.3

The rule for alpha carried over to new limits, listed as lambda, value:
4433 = 12.7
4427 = 13.4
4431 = 12.6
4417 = 13.7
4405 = 13.7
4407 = 11.1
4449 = 12.5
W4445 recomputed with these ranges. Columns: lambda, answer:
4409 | 13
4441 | 11.5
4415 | 14.4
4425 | 13.1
